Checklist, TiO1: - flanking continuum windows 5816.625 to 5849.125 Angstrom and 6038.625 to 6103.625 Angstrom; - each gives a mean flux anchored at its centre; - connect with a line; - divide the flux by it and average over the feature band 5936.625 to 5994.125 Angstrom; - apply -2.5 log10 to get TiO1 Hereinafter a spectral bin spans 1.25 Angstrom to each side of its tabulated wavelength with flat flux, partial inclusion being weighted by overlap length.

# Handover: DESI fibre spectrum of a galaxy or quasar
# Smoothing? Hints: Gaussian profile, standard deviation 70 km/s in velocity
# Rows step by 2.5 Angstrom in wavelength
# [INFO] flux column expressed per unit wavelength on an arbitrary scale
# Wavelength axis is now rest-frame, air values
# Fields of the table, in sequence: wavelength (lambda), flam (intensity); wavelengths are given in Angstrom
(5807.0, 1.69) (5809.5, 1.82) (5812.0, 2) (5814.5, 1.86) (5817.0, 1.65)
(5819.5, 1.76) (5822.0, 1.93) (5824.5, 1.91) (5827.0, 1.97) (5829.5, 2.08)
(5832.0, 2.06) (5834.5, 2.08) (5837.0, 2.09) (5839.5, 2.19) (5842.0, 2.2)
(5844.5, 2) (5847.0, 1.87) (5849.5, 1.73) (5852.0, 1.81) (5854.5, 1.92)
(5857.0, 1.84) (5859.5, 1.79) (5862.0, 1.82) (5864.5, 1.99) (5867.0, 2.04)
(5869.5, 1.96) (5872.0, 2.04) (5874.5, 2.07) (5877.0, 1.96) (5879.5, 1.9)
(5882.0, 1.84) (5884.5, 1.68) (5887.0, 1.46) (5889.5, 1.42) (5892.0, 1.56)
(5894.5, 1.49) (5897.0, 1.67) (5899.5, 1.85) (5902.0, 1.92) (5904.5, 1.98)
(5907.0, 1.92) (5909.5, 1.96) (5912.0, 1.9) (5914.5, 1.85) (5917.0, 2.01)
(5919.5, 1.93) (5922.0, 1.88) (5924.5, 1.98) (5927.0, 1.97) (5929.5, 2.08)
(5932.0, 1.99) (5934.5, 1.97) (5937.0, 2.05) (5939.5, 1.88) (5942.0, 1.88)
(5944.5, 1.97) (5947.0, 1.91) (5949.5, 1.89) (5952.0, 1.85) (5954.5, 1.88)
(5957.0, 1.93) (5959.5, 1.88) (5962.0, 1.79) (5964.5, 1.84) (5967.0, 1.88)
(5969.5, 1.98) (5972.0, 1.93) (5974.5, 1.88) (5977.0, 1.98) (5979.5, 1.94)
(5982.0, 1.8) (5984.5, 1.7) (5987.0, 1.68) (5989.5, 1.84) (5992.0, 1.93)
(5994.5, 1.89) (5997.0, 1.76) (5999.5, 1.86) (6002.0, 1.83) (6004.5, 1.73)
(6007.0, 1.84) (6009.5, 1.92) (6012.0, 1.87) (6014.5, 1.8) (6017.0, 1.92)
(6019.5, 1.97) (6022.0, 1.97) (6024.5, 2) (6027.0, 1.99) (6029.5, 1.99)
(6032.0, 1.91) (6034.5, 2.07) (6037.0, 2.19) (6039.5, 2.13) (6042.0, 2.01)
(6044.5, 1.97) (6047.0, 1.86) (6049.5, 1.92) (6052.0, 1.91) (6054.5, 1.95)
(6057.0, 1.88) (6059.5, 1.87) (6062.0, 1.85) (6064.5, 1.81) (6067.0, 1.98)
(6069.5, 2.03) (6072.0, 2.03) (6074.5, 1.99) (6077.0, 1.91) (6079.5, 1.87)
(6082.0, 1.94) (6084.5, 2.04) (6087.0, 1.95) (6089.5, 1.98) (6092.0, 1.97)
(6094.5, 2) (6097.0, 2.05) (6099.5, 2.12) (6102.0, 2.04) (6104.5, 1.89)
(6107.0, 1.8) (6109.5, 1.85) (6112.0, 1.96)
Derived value 0.05 mag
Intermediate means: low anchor 1.99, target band 1.88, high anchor 1.96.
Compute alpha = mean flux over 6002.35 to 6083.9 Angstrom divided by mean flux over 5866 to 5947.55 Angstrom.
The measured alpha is 1.03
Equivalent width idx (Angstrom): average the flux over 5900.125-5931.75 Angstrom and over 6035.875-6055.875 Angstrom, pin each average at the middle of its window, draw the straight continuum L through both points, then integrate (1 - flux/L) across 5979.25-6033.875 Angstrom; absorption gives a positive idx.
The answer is 2.95 Angstrom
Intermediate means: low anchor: 1.95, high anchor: 1.99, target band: 1.87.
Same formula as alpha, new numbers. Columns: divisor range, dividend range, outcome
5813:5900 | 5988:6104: 1.04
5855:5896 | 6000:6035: 1.06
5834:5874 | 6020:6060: 1.01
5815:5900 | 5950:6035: 1.01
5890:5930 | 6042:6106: 1.05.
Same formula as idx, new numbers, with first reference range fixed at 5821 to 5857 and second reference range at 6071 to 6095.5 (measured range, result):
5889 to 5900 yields 2.2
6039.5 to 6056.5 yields 0.2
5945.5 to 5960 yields 0.6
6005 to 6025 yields 0.7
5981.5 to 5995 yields 1.2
